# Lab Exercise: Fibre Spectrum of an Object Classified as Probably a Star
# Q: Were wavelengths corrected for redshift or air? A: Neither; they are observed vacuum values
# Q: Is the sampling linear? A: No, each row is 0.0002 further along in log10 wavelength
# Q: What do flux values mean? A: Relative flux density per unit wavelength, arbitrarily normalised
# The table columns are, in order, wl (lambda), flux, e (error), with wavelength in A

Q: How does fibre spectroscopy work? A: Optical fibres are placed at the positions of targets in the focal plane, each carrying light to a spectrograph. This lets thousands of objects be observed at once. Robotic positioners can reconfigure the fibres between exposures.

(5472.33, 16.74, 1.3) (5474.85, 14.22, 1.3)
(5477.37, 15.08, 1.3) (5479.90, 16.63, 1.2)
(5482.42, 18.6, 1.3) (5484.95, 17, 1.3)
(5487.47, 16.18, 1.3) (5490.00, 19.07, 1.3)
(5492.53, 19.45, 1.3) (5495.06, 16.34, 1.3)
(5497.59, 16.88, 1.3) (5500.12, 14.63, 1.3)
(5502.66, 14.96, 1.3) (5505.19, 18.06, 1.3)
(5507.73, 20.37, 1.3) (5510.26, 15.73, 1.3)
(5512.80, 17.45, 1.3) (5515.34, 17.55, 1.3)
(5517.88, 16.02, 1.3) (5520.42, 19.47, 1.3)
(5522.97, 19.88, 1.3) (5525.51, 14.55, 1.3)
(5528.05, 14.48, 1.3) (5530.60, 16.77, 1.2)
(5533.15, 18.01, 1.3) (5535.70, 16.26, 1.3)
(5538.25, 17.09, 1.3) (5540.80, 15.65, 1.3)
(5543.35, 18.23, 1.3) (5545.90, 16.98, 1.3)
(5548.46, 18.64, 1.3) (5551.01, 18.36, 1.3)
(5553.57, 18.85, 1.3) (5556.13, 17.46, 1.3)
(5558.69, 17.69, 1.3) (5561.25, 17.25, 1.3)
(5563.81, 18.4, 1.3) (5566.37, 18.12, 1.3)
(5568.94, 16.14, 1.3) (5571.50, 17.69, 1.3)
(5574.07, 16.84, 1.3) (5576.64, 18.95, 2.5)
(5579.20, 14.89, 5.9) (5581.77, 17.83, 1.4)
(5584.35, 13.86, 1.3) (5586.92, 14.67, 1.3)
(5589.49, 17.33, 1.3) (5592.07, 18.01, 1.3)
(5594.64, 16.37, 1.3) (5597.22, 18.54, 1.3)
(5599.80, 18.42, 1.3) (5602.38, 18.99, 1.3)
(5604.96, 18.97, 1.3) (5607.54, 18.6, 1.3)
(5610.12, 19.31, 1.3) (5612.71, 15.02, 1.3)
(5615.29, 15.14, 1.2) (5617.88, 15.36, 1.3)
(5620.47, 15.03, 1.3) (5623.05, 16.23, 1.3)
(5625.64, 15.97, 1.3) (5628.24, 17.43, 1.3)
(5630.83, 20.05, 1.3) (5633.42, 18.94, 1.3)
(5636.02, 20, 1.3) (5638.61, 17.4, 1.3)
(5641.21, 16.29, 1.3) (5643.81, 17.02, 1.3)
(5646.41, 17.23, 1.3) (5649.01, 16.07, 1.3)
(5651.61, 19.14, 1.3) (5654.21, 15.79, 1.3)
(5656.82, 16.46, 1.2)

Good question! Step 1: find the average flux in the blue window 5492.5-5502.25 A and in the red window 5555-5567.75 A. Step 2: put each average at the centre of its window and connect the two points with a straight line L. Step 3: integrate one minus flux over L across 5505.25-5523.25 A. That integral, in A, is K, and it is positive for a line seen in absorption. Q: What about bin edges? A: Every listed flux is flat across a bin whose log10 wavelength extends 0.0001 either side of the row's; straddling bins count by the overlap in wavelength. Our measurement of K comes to -1.4 A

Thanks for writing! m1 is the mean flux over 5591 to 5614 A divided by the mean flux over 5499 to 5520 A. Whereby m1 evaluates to 1.06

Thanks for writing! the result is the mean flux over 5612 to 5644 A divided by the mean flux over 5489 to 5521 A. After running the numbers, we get 0.98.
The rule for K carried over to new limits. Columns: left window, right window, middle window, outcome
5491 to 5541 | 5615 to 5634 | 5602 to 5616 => -0.73 A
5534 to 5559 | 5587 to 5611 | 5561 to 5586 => 1.20 A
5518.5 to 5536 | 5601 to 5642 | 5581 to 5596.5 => 0.83 A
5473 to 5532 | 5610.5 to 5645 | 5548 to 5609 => -2.04 A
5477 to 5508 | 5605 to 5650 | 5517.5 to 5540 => 0.24 A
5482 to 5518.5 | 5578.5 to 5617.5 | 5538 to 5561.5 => -0.73 A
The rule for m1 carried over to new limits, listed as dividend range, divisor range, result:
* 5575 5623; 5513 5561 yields 0.98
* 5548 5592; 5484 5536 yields 1.01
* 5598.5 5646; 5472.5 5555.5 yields 1.02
